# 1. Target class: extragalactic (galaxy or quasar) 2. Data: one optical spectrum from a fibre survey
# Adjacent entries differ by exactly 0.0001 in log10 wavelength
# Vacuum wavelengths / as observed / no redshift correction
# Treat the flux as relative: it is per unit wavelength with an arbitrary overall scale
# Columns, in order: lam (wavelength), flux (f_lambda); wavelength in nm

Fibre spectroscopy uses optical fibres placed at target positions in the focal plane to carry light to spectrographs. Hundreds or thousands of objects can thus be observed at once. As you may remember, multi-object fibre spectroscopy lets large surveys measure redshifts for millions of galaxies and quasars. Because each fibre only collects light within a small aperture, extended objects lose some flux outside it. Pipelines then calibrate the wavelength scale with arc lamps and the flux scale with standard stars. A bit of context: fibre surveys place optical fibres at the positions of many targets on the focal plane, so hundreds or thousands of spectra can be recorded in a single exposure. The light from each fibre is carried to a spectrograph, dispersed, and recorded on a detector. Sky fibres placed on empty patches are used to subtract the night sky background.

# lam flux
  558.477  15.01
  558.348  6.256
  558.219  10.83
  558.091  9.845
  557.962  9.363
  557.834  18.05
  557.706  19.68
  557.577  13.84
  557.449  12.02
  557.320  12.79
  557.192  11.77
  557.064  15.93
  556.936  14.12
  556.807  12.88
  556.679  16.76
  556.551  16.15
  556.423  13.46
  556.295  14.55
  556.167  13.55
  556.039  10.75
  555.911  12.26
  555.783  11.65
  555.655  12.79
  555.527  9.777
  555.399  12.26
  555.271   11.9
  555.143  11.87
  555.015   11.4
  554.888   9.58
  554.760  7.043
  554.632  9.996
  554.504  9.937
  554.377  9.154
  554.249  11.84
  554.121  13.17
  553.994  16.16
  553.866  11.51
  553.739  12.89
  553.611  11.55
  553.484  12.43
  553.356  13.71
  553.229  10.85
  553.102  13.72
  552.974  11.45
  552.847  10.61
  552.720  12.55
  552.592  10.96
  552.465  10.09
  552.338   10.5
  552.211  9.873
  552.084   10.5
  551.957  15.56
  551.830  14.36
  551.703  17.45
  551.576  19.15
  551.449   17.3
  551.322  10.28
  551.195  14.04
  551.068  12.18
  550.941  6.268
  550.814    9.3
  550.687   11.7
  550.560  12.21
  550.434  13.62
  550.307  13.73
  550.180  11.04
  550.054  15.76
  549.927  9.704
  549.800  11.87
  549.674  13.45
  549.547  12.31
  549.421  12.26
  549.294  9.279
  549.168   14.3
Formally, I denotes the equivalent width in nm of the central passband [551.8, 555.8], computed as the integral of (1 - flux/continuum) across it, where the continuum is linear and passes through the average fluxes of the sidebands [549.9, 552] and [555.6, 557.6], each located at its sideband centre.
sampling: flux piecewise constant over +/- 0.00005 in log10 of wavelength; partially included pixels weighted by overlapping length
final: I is 0.52 nm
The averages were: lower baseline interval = 13.2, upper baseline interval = 13.5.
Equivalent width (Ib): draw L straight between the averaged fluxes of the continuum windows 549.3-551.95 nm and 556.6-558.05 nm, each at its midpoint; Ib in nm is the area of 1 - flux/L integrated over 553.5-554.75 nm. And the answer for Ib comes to 0.18 nm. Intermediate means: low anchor 12.9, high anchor 14.2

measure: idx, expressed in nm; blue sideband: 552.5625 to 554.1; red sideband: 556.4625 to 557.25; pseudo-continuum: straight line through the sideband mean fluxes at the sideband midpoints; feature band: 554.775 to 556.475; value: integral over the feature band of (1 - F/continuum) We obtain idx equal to 0.25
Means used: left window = 12.4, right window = 14.6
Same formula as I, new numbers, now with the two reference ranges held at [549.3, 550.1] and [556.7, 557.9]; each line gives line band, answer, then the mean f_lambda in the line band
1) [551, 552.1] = -0.16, 14.7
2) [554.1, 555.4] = 0.31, 10.6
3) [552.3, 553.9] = 0.19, 11.8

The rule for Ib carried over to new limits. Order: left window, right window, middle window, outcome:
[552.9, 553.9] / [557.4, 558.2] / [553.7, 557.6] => 0.19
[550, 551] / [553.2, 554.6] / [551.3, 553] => -0.16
